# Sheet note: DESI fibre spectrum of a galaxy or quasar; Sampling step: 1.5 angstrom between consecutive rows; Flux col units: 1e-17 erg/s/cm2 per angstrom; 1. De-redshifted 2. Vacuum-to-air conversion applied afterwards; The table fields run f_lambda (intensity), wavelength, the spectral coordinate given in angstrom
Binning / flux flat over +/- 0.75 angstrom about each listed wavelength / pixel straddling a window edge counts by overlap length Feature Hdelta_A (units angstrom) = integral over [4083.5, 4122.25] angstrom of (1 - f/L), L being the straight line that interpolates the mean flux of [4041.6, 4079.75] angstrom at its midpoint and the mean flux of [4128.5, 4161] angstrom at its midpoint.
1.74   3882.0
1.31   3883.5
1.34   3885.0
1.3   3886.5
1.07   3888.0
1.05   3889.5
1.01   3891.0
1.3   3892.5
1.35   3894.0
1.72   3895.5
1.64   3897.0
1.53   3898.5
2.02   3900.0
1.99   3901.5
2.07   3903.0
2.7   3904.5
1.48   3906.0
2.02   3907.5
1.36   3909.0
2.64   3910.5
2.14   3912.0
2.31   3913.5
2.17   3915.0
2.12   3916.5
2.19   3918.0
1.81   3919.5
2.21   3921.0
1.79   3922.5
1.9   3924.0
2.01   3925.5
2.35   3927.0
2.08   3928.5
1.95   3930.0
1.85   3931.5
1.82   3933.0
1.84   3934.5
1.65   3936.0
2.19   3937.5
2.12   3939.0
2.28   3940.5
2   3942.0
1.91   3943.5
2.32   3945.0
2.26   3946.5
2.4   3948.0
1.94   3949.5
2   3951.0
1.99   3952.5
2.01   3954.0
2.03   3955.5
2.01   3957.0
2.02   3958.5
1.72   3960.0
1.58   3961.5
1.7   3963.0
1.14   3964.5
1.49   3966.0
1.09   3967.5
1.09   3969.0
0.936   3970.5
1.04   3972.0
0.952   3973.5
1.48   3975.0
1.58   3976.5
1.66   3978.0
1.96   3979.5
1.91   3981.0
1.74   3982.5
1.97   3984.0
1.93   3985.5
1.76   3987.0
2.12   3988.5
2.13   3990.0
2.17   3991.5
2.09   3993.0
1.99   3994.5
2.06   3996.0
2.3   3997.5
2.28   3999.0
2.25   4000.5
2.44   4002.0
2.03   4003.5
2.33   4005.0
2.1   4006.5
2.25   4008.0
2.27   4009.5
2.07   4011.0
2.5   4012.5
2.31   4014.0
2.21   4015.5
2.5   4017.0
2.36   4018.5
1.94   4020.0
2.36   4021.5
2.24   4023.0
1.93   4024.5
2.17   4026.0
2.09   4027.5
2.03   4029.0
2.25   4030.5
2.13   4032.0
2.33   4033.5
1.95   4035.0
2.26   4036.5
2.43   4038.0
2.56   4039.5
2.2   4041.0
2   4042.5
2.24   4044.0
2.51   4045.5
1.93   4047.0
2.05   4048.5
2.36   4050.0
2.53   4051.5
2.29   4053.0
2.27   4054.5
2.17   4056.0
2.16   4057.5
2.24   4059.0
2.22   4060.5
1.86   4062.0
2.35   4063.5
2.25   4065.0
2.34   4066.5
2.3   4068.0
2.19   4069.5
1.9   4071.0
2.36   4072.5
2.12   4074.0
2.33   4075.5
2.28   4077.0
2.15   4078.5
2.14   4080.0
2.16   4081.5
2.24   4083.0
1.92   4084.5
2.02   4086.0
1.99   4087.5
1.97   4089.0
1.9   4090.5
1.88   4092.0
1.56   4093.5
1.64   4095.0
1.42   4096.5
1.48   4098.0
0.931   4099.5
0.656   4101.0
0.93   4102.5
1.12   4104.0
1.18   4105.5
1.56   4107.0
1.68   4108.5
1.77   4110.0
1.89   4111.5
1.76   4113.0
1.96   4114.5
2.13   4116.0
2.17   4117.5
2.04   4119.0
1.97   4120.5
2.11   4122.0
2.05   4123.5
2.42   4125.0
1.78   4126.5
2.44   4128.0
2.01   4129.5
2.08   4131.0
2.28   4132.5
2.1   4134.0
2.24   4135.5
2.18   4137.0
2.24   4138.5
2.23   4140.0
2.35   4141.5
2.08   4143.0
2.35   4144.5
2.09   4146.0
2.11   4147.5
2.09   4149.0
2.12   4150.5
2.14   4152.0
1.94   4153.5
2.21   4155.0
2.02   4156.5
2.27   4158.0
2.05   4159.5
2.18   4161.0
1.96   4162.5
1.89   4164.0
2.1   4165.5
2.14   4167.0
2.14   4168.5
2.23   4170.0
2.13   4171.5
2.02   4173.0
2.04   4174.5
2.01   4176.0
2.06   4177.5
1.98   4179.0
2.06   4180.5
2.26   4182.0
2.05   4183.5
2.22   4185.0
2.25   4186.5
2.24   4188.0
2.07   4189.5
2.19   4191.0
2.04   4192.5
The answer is 9.0 angstrom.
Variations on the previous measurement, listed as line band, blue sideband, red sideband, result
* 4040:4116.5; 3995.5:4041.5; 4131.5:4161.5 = 8.6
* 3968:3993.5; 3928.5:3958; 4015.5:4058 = 5.4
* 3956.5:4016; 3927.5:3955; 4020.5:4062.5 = 7.1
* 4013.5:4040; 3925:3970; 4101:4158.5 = -4.0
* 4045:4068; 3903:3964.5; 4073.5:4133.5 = -4.1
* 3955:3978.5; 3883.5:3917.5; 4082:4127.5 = 3.7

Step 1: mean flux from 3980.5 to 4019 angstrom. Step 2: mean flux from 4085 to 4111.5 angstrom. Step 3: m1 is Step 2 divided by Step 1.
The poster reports 0.7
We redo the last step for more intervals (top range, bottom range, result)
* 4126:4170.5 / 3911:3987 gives 1.15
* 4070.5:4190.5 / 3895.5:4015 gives 1.02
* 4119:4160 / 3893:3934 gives 1.09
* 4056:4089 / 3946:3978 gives 1.32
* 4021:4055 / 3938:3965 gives 1.12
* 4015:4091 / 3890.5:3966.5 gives 1.14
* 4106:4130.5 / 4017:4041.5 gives 0.89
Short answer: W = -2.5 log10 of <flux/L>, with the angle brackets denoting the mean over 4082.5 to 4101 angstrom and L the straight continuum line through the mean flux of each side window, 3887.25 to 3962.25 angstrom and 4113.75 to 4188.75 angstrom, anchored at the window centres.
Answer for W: 0.22 mag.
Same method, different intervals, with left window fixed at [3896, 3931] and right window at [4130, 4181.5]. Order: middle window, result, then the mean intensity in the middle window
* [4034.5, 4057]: -0.09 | 2.25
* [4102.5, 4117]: 0.27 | 1.64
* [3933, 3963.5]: 0.02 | 2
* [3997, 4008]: -0.10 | 2.25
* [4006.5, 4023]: -0.10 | 2.27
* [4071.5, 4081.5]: -0.07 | 2.22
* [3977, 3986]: 0.11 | 1.85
